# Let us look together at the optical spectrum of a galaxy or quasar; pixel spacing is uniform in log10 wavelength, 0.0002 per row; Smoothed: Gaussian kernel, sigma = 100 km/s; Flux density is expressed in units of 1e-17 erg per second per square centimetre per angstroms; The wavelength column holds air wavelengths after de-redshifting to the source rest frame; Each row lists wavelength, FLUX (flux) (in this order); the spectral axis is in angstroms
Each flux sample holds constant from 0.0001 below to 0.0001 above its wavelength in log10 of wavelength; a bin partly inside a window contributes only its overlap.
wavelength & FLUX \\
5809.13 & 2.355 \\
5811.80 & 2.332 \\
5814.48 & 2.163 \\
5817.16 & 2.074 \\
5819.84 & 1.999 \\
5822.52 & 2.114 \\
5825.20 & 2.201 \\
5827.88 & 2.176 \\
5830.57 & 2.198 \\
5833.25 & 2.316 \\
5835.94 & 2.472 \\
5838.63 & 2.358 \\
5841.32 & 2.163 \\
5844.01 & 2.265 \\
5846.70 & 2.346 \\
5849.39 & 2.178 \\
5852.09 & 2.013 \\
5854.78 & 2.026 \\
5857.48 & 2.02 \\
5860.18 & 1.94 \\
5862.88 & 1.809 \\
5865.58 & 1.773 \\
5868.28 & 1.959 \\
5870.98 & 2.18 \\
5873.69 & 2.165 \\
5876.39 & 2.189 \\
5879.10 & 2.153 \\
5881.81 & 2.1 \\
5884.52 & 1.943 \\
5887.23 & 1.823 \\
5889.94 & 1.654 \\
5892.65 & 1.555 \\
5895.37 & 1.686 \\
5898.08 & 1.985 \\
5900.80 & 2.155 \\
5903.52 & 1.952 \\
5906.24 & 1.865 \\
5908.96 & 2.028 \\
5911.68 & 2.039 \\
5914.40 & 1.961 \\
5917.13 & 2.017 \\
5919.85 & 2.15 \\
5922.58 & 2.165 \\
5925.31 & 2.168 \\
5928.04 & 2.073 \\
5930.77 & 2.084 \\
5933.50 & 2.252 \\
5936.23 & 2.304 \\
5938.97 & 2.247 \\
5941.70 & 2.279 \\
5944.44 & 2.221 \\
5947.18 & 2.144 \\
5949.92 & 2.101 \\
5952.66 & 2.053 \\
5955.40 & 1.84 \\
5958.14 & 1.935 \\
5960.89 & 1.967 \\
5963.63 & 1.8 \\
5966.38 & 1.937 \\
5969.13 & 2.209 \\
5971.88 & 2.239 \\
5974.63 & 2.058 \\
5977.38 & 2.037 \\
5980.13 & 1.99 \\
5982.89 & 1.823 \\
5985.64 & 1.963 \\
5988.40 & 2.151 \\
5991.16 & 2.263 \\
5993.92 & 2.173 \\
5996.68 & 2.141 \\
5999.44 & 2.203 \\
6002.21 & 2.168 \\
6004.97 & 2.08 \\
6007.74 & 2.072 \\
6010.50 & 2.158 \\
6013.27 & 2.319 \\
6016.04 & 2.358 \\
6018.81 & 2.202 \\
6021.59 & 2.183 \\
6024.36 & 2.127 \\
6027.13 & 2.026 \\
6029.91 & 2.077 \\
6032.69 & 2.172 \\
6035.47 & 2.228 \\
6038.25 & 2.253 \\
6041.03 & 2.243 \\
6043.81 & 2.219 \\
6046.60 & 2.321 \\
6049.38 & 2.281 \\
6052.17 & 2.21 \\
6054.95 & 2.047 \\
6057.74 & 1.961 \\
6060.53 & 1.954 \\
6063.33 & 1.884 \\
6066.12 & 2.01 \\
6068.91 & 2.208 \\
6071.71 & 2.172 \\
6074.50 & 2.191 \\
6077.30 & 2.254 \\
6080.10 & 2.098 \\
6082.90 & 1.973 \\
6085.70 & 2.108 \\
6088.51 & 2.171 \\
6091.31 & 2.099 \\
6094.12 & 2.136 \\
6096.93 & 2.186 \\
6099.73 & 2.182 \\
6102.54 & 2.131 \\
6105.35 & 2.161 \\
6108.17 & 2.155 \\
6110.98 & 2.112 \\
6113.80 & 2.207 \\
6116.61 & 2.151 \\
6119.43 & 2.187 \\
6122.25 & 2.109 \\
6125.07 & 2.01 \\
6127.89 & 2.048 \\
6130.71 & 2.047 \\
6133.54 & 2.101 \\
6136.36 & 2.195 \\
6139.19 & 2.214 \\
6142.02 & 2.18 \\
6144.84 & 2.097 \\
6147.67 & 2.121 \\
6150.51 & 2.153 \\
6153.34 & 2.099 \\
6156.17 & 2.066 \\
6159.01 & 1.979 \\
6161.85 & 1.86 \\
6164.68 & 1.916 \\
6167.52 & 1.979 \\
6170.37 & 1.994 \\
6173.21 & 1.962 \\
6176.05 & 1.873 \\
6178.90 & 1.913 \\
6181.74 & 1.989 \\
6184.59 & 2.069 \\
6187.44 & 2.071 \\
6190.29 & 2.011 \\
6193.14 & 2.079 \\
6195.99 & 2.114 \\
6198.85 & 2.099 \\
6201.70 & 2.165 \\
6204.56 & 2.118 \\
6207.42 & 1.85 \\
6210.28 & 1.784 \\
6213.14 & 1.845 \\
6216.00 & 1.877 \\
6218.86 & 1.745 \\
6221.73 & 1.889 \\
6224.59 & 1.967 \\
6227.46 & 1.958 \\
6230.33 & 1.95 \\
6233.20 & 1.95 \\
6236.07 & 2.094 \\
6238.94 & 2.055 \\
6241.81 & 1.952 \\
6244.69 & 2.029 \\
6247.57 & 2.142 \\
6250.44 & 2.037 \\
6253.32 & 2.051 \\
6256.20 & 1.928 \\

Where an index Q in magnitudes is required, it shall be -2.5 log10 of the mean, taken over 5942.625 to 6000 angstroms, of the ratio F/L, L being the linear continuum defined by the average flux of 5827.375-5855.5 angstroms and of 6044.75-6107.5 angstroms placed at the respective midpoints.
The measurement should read 0.06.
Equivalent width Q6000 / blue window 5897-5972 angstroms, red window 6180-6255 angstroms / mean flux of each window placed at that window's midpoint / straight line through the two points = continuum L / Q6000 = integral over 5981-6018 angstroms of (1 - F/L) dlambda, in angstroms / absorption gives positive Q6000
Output -1.6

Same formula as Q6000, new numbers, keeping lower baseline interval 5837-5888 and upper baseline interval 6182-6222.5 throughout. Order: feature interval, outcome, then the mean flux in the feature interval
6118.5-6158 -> -2.3 angstroms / 2.11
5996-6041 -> -3.1 angstroms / 2.18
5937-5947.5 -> -0.9 angstroms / 2.23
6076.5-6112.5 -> -2.2 angstroms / 2.13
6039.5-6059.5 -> -1.5 angstroms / 2.18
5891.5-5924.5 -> 1.5 angstroms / 1.97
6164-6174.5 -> 0.1 angstroms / 1.96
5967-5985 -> 0.0 angstroms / 2.05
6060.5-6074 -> -0.3 angstroms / 2.06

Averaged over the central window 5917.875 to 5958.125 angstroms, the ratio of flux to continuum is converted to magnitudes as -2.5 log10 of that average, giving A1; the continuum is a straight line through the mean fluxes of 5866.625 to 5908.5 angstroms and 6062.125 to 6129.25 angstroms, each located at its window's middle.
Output -0.07 mag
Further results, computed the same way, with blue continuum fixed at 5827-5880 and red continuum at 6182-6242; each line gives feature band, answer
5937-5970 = 0.02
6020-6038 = -0.04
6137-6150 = -0.07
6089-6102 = -0.06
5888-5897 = 0.27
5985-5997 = -0.04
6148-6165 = -0.01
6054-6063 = 0.04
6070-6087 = -0.05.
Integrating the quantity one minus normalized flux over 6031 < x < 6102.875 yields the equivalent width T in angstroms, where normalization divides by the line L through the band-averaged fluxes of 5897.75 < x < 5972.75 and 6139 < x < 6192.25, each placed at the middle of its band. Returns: -3.3 angstroms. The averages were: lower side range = 2.08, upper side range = 2.02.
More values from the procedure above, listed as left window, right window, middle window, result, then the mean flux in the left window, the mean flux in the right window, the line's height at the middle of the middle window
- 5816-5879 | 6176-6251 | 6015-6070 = -2.49 angstroms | 2.13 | 1.99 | 2.05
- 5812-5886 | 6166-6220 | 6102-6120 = -1.30 angstroms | 2.12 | 1.98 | 2.01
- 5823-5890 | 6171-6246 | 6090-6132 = -2.41 angstroms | 2.11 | 1.98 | 2.01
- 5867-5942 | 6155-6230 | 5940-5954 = -0.93 angstroms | 2.04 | 1.97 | 2.03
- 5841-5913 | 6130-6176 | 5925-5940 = -1.35 angstroms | 2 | 2.05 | 2.01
